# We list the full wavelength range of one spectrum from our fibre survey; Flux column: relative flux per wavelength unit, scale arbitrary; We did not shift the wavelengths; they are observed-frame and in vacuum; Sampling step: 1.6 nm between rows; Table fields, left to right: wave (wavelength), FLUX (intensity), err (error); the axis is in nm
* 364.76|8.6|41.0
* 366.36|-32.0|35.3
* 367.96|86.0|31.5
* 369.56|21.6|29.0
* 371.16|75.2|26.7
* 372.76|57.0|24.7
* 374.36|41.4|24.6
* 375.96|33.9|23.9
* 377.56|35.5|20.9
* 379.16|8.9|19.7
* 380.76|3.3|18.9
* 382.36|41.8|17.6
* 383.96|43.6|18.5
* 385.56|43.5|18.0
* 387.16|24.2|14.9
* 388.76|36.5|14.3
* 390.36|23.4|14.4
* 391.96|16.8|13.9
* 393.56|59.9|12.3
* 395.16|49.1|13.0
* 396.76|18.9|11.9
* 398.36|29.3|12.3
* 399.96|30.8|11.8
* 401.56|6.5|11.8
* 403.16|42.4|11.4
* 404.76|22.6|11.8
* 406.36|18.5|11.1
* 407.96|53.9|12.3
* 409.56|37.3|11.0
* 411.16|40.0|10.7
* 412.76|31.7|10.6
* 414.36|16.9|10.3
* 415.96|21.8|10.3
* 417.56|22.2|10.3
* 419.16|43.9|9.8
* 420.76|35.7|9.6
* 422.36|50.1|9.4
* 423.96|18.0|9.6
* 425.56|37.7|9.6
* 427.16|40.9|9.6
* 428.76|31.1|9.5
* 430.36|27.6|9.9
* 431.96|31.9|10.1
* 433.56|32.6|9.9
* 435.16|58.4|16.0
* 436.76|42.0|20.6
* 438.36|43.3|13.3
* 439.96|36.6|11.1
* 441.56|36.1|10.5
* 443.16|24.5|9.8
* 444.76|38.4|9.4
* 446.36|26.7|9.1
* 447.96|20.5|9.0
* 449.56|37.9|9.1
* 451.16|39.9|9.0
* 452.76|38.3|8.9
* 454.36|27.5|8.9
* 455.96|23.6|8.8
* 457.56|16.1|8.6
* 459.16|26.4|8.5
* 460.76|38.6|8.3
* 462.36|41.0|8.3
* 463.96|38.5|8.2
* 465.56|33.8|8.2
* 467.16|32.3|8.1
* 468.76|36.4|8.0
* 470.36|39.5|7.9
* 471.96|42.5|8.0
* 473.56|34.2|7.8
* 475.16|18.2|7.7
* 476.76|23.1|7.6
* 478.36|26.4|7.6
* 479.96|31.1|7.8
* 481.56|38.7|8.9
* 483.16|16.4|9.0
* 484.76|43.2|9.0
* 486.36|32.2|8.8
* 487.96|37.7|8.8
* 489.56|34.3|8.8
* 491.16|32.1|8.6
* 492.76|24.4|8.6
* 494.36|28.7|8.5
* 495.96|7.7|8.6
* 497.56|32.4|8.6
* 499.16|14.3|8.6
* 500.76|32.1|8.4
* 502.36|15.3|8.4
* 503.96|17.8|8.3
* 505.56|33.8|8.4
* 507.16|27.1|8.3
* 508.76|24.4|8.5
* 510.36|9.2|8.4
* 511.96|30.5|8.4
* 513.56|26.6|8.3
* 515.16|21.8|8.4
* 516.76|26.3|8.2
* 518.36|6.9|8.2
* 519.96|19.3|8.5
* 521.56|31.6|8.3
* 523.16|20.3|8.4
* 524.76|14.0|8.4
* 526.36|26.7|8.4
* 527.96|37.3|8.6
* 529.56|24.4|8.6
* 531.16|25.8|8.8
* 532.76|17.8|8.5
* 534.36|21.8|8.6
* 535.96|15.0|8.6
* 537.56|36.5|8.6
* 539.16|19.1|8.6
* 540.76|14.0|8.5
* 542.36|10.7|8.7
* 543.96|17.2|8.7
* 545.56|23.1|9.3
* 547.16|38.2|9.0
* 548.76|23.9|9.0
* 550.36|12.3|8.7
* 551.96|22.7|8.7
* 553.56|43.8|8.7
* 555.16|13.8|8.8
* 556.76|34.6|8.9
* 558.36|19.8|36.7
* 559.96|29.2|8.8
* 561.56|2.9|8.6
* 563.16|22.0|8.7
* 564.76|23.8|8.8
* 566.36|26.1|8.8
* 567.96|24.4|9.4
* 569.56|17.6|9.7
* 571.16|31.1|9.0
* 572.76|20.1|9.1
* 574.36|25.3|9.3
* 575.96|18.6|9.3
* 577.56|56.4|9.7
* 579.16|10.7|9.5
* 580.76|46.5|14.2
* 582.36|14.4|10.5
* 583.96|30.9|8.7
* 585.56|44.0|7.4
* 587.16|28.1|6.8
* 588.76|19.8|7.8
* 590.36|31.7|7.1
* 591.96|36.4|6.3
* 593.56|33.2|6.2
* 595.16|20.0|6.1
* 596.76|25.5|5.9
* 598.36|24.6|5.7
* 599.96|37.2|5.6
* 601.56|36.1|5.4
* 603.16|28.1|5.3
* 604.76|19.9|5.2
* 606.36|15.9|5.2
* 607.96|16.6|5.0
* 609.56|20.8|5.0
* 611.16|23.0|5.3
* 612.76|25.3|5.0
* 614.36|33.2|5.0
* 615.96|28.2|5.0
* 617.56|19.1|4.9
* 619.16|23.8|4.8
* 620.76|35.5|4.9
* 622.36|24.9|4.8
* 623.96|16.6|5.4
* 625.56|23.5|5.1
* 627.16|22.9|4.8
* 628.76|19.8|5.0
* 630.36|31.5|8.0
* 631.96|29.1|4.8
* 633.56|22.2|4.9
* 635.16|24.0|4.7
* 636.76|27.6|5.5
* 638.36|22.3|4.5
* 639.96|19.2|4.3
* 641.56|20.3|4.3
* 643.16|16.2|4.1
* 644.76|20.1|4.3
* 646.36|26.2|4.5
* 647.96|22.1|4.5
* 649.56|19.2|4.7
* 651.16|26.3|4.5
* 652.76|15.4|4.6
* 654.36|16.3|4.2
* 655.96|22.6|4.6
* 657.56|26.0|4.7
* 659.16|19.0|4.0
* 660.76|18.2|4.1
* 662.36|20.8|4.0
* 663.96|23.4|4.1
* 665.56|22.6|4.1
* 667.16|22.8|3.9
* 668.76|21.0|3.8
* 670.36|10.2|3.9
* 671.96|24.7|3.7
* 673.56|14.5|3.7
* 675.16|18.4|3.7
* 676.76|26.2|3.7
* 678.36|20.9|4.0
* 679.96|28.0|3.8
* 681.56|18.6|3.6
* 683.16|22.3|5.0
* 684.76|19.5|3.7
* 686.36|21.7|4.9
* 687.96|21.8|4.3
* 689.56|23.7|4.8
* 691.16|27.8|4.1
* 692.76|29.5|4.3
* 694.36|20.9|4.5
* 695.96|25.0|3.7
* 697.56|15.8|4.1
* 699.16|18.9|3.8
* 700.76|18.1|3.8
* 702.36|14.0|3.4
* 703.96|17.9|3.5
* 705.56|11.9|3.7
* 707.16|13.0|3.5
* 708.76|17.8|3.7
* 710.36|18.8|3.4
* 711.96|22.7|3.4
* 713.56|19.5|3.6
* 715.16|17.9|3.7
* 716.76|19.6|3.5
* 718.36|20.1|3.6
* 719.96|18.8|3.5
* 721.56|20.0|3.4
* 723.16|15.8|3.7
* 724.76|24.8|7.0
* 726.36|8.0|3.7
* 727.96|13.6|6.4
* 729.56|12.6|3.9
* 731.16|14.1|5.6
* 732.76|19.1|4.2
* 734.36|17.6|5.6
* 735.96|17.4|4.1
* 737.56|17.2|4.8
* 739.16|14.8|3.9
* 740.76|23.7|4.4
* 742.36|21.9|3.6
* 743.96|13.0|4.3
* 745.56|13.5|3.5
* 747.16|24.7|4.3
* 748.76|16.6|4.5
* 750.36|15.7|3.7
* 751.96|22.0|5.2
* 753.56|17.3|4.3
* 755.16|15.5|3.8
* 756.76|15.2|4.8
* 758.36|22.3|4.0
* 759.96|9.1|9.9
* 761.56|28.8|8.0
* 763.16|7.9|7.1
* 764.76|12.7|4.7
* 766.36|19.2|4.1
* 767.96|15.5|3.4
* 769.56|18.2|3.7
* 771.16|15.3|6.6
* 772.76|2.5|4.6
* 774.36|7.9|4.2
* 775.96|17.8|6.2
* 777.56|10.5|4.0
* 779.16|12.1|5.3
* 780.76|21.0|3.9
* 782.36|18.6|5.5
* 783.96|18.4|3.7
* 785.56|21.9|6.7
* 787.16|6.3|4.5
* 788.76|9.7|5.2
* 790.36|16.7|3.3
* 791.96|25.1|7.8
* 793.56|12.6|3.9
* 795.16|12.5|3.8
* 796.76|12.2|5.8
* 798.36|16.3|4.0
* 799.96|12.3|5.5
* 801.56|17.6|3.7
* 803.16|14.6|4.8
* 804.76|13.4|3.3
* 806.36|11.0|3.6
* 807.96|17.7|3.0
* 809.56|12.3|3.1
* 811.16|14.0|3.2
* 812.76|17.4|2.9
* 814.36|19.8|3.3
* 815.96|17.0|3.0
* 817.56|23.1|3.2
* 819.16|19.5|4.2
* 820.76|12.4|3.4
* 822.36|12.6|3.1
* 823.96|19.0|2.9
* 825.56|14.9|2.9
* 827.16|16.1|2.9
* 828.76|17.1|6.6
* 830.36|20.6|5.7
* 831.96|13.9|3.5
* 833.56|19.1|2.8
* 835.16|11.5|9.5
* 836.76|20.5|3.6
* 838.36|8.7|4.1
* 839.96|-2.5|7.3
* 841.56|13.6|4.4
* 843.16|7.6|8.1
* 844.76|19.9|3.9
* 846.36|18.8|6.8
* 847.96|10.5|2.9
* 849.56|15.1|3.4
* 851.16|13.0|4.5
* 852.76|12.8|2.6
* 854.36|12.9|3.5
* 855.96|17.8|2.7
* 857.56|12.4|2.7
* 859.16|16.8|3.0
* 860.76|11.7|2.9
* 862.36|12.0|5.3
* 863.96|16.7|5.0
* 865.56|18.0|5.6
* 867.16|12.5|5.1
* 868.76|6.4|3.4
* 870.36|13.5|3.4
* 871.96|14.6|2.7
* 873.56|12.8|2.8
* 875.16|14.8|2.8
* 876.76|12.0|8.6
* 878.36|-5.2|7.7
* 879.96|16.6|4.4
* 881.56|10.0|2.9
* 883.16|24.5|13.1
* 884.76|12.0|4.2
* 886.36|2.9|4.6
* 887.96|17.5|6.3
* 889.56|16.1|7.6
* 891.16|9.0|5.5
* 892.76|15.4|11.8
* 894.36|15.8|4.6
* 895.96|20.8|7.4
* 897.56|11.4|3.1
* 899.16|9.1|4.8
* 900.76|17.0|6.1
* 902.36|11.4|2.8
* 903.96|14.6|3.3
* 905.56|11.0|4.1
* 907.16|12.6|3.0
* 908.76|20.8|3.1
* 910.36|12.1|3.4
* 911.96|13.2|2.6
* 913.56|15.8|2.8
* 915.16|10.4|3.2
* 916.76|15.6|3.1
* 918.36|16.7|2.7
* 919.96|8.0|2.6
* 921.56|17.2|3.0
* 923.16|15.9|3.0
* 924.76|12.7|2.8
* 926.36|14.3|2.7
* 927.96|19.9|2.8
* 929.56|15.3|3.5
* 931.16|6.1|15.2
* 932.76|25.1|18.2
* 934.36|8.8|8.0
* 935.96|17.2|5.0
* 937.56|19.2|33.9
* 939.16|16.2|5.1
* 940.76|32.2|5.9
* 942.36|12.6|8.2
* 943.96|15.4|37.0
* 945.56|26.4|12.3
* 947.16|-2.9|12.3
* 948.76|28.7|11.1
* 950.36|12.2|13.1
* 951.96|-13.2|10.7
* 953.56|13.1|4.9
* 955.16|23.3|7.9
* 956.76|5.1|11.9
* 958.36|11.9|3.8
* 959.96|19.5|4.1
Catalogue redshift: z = 1.591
